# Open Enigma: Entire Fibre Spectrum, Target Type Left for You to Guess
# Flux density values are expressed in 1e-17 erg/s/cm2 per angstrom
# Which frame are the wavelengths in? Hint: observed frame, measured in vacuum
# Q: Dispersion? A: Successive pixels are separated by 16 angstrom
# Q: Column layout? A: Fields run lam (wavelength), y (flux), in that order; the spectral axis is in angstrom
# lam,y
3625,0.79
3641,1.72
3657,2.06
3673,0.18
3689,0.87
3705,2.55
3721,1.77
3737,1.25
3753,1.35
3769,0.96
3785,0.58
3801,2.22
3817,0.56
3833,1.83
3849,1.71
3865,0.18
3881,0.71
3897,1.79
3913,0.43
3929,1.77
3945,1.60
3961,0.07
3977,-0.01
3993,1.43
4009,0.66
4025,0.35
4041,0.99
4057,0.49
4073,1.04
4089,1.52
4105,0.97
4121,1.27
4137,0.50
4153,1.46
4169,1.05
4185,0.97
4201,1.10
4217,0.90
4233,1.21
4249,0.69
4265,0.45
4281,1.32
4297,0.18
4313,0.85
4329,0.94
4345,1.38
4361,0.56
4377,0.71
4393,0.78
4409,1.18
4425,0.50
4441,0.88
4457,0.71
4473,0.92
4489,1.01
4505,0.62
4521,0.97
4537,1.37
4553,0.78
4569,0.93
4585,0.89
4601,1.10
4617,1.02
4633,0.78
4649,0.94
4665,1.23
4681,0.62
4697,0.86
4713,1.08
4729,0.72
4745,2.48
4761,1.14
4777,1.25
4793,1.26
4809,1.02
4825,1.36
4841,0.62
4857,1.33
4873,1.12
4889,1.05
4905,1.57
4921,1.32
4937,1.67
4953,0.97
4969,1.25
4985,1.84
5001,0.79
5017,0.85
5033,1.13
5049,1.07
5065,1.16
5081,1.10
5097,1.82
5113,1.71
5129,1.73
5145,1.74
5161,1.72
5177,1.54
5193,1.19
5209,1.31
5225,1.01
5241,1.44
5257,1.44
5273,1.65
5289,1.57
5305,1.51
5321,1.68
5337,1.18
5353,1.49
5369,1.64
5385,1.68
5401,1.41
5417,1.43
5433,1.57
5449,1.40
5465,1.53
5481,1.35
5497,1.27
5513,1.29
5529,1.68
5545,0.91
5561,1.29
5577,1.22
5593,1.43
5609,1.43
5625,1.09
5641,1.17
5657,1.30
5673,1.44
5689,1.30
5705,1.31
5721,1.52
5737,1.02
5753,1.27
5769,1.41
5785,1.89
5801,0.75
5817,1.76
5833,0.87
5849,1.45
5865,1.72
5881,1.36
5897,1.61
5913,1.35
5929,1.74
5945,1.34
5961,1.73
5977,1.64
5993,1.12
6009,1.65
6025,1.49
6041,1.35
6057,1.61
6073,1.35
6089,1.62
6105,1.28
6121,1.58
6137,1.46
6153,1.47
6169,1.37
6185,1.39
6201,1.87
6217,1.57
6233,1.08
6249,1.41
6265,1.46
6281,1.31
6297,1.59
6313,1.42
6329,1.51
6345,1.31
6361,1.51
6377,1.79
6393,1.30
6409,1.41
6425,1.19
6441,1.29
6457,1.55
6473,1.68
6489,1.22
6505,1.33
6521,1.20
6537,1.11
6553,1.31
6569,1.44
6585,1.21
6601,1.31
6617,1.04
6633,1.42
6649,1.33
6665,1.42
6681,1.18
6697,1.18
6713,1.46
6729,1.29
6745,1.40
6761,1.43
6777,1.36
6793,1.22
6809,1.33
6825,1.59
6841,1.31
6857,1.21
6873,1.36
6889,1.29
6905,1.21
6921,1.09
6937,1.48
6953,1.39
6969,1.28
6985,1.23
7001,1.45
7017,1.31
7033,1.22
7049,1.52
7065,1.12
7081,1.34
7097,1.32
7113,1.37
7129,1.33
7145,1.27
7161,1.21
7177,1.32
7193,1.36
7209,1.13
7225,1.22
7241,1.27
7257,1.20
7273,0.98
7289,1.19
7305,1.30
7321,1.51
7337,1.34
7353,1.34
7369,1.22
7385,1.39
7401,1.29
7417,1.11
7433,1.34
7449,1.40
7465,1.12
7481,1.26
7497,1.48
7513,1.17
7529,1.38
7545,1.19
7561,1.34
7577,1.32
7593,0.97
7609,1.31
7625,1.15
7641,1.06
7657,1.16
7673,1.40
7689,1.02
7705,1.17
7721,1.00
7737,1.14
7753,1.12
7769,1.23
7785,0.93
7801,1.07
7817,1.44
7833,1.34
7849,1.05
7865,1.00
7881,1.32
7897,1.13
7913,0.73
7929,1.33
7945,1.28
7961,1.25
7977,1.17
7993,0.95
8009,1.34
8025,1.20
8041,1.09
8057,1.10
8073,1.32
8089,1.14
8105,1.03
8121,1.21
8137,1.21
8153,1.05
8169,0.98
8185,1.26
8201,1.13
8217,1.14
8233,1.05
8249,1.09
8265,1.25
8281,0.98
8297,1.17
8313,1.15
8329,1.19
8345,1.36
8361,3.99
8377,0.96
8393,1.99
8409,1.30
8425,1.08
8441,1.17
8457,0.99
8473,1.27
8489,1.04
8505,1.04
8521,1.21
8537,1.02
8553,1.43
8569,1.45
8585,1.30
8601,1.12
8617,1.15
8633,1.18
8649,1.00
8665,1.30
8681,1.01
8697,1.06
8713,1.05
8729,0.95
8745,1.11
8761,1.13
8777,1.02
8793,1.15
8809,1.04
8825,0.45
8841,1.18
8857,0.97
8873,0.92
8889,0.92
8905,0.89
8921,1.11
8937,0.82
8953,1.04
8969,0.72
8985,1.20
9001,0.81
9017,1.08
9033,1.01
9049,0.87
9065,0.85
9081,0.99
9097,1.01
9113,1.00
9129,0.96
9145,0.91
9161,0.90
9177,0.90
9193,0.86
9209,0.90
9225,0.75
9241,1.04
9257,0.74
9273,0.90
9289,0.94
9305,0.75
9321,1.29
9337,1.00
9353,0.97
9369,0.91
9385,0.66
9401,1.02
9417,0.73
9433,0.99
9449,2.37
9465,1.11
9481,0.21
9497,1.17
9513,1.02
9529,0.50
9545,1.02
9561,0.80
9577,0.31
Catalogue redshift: 0.27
